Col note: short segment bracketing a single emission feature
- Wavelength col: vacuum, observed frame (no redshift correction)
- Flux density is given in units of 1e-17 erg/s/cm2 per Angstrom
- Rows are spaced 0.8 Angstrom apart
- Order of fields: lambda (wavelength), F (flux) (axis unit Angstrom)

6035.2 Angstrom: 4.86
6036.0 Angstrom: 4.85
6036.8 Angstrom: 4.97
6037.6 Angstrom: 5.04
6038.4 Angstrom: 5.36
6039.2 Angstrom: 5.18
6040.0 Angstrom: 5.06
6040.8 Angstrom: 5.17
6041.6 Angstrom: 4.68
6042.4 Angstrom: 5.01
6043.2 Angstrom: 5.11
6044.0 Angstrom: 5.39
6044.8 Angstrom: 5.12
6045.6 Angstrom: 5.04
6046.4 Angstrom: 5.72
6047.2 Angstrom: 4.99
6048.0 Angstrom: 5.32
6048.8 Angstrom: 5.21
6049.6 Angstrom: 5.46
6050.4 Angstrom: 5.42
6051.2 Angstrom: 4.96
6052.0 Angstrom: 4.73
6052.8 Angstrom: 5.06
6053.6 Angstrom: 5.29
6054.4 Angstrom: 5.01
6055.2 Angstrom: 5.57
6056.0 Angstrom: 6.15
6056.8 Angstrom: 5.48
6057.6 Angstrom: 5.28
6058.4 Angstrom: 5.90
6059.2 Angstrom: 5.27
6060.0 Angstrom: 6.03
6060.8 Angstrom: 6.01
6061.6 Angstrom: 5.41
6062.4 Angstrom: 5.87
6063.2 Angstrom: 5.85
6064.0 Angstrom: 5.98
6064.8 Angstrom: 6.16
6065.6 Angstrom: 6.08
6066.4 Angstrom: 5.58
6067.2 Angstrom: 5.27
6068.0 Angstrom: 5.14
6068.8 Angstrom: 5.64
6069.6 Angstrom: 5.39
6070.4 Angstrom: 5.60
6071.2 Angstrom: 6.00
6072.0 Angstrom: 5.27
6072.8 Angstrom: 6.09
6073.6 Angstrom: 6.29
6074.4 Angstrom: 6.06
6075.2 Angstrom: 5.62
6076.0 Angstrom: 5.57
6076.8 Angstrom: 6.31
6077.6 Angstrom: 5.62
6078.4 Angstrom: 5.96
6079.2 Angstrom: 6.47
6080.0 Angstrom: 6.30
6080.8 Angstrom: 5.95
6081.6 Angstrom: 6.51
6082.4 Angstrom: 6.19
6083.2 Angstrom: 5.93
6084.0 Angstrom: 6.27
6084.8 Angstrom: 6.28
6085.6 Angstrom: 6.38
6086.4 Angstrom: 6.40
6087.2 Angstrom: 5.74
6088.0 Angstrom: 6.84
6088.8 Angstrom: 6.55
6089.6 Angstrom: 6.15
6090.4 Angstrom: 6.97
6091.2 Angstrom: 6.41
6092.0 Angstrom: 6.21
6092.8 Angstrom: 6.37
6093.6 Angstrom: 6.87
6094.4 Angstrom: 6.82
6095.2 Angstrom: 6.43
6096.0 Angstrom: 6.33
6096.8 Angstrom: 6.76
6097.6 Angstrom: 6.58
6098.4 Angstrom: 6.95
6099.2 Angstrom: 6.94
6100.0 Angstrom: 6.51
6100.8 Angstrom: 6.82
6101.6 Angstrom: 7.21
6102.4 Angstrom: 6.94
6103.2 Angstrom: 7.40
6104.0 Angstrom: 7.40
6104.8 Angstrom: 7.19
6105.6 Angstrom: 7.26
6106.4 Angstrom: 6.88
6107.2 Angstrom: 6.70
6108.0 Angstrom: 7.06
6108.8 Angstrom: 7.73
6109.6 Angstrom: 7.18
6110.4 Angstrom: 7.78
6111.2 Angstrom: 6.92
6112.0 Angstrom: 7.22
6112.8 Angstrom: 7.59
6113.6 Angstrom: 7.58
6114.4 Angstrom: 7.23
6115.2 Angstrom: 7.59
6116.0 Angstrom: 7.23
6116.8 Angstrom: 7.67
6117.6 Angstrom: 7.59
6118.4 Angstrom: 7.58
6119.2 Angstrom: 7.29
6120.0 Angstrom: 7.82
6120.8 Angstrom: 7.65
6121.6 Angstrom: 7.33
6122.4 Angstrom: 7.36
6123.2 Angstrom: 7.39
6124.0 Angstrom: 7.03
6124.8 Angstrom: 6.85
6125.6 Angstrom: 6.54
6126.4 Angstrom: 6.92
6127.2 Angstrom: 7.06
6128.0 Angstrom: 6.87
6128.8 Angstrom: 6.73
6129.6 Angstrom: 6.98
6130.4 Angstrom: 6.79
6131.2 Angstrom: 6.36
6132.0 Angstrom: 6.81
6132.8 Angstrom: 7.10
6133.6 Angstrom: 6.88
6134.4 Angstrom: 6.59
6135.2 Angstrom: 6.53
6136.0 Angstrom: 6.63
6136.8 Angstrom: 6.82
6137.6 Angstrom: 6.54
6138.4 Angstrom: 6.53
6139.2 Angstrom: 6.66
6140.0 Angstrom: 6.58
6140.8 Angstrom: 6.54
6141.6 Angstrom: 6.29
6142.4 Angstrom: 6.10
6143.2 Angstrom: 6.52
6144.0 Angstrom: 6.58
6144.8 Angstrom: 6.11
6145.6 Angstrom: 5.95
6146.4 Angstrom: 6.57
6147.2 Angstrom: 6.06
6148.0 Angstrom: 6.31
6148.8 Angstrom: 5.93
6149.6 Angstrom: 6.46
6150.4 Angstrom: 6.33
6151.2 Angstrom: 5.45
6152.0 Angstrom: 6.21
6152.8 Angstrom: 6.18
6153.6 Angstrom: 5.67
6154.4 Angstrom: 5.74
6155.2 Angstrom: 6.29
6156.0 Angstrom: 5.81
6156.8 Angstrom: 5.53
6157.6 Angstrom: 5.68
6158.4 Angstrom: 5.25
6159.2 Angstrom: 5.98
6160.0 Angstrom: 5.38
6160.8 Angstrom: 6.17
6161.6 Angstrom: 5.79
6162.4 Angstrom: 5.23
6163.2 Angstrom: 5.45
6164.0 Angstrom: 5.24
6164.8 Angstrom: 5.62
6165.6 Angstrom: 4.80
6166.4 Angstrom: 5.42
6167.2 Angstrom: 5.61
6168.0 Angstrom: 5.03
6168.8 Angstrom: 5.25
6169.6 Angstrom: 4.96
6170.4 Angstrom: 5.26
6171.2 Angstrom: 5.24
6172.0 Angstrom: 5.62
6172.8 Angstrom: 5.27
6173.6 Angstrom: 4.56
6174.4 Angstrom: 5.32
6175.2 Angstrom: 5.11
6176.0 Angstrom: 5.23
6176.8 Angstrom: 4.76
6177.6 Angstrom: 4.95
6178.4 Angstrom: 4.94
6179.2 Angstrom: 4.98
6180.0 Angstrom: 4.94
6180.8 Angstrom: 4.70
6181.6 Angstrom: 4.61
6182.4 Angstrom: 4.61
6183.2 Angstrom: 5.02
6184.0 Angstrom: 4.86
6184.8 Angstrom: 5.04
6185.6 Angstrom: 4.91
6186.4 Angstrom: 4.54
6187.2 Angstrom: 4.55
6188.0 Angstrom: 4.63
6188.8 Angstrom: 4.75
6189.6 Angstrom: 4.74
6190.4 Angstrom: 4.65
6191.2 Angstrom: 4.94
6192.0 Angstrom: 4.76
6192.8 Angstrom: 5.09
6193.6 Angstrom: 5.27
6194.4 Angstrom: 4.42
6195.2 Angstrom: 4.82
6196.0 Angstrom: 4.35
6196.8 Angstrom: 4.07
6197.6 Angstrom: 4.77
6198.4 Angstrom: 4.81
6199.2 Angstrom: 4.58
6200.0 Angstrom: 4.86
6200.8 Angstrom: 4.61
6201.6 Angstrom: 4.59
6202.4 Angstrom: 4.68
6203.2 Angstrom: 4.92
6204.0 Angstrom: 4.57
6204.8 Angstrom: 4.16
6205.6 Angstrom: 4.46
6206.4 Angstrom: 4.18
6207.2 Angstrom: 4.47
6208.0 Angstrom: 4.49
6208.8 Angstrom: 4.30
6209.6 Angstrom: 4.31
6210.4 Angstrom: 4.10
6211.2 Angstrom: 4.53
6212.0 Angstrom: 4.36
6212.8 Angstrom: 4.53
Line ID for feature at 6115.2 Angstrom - C III]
